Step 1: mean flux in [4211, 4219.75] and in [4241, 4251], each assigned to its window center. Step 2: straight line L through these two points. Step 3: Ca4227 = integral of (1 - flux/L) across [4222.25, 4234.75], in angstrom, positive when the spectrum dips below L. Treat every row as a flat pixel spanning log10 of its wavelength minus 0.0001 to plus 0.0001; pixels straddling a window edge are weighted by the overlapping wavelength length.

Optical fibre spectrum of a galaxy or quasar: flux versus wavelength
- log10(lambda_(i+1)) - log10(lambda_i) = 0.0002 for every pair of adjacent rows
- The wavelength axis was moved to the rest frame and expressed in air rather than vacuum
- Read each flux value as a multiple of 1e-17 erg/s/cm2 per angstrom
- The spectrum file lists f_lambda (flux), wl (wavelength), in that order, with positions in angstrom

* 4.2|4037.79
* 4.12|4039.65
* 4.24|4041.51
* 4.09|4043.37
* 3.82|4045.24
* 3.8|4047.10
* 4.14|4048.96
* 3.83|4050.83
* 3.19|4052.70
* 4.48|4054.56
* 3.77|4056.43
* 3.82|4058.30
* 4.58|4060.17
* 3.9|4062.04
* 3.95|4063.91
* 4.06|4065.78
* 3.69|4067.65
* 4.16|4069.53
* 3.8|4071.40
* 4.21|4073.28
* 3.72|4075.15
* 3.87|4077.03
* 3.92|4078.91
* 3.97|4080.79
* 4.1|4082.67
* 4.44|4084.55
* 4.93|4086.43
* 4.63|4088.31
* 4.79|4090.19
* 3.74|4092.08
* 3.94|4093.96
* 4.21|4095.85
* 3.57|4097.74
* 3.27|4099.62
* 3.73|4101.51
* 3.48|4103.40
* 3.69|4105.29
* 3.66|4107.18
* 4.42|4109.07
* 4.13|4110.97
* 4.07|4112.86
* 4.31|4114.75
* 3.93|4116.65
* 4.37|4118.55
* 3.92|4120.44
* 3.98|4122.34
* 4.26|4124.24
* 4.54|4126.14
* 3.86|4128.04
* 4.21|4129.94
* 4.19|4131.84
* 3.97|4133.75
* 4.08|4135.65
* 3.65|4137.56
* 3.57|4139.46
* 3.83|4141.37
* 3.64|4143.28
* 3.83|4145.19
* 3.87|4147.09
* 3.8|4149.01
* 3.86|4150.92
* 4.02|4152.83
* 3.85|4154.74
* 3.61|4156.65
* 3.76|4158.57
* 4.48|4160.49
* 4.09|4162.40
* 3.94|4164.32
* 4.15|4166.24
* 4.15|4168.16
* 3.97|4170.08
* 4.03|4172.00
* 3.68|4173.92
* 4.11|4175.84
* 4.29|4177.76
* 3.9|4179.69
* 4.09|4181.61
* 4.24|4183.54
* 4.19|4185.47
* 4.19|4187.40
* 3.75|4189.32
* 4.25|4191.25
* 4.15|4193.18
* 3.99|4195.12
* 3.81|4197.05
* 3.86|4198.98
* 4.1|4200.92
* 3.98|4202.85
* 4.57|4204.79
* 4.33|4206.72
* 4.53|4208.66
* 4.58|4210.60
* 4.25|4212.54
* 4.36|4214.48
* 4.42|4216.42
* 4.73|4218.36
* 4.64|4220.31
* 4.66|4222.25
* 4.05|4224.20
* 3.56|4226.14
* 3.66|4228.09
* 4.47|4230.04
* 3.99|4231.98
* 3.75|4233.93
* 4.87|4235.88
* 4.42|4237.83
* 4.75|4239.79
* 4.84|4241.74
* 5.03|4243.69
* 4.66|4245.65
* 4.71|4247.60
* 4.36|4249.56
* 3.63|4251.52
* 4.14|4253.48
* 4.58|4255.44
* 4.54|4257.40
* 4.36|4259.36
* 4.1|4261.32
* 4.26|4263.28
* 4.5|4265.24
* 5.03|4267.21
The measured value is 1.6 angstrom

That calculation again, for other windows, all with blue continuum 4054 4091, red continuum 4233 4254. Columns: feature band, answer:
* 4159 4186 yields 1.5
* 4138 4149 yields 1.4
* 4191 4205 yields 1.1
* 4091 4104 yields 1.4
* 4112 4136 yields 0.6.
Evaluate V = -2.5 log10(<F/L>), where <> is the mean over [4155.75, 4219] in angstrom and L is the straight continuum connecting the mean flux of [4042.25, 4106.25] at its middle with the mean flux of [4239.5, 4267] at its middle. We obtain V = 0.040 mag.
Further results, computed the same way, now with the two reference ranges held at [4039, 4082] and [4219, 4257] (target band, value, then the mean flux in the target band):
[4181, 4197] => 0.04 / 4.09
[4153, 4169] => 0.05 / 4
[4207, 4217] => -0.03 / 4.42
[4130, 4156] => 0.08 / 3.87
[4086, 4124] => 0.01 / 4.03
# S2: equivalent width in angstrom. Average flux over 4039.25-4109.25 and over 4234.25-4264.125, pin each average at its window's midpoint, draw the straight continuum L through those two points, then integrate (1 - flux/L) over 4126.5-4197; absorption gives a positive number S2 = 4.1 angstrom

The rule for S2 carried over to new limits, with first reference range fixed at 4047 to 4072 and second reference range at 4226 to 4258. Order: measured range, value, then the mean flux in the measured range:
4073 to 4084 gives 0.1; 3.97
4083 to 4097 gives -1.2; 4.36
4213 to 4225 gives -0.4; 4.47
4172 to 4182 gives 0.5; 4.01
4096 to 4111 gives 1.1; 3.74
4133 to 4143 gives 0.8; 3.8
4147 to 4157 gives 0.8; 3.85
